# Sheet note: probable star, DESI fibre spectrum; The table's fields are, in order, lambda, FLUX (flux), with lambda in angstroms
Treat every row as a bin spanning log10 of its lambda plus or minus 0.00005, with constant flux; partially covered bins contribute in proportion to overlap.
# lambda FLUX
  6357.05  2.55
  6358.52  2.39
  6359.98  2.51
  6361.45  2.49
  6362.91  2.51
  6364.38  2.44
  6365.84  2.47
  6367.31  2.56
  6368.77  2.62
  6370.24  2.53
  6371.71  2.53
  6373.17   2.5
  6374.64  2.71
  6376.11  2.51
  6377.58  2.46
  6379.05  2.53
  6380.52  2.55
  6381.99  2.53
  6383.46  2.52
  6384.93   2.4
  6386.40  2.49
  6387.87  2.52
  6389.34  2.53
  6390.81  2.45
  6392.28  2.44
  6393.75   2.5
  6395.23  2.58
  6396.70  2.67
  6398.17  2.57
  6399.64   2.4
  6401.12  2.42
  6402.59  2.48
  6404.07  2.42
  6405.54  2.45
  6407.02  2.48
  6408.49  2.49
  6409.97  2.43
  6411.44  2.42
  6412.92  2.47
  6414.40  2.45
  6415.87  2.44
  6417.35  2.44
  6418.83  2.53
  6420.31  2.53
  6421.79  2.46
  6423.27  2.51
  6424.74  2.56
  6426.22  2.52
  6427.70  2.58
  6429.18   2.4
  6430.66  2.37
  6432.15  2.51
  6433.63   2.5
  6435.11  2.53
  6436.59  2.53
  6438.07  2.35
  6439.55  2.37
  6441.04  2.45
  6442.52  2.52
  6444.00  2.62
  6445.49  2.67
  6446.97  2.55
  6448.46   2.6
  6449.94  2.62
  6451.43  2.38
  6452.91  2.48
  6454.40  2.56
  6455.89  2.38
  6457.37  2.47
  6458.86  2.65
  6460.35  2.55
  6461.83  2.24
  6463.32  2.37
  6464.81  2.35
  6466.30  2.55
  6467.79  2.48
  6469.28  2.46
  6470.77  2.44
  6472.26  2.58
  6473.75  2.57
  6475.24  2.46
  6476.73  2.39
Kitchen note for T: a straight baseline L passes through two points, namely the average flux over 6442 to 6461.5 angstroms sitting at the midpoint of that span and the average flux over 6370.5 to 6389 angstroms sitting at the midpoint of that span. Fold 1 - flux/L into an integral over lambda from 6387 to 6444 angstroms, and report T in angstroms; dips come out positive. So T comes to 1.04 angstroms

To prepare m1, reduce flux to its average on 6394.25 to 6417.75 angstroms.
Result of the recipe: 2.48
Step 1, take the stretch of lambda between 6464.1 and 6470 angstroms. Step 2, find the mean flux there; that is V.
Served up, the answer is 2.46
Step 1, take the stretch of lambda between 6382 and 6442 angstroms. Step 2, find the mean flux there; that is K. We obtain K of 2.48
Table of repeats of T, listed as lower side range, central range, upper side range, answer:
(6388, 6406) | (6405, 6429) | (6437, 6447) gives 0.14 angstroms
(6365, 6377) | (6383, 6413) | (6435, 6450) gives 0.70 angstroms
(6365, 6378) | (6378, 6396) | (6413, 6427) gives 0.18 angstroms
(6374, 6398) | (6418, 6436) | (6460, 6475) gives -0.07 angstroms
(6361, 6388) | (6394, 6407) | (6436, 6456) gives 0.09 angstroms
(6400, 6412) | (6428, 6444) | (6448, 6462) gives 0.11 angstroms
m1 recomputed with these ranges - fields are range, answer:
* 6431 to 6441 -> 2.46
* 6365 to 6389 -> 2.53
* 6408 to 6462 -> 2.49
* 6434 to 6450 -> 2.52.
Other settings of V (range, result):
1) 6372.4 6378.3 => 2.55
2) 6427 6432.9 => 2.46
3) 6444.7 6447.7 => 2.61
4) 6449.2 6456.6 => 2.48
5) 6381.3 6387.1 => 2.48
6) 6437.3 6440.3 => 2.36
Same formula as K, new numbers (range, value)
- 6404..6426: 2.48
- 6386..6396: 2.5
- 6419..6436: 2.5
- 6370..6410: 2.5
